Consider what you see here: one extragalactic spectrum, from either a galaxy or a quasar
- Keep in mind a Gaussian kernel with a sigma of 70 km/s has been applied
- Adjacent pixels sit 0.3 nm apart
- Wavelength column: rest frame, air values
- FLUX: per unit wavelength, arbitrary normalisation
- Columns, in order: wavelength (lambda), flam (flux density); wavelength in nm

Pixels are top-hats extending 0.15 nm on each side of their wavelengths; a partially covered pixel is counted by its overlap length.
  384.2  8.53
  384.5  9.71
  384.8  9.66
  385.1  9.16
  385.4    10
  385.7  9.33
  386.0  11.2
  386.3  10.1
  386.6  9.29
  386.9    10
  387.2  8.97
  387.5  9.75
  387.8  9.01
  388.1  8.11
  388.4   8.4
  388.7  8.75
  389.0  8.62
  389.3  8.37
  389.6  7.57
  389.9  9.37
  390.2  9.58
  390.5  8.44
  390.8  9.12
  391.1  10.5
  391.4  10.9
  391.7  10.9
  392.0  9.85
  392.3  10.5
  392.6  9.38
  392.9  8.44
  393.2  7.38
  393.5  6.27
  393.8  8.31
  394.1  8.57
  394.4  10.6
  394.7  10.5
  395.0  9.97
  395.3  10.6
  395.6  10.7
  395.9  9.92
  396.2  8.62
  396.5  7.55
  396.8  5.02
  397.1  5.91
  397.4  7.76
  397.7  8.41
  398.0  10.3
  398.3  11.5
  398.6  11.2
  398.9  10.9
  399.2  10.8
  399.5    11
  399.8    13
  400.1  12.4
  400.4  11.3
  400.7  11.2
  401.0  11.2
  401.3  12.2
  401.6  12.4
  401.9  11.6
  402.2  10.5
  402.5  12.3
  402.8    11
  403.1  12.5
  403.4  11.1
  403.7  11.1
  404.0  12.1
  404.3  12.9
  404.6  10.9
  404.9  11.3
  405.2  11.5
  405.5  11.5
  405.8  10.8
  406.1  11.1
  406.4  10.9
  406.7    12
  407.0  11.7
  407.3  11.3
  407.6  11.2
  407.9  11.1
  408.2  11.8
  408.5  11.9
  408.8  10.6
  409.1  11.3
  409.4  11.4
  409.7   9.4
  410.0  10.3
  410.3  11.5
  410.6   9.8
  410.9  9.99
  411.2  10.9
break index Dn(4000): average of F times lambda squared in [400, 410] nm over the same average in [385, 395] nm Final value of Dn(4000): 1.3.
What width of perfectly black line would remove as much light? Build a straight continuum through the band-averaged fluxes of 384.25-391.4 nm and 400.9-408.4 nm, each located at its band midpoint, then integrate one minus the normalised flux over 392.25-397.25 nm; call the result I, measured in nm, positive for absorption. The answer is 0.74 nm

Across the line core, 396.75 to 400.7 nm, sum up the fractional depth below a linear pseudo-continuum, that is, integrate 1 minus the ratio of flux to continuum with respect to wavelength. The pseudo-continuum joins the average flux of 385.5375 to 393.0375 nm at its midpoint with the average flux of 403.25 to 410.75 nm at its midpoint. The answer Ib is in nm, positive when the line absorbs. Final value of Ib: 0.09 nm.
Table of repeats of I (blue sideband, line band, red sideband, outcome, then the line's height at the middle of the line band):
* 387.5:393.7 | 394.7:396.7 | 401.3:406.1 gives 0.09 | 9.99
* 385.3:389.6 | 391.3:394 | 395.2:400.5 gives 0.13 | 9.51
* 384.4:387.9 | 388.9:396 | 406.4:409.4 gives 0.59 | 10.2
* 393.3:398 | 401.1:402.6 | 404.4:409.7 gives -0.25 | 10.1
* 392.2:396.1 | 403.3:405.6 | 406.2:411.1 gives -0.23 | 10.5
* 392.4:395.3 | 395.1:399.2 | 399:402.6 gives 0.42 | 10.2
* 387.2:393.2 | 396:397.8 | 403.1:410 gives 0.50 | 10.1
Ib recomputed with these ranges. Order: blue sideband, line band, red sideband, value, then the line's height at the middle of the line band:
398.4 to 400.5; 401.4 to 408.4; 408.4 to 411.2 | -0.28 nm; 11.1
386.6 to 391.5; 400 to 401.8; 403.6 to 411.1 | -0.23 nm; 10.4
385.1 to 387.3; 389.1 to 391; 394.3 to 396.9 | 0.16 nm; 9.62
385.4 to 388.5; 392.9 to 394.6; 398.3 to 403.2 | 0.36 nm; 10.5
